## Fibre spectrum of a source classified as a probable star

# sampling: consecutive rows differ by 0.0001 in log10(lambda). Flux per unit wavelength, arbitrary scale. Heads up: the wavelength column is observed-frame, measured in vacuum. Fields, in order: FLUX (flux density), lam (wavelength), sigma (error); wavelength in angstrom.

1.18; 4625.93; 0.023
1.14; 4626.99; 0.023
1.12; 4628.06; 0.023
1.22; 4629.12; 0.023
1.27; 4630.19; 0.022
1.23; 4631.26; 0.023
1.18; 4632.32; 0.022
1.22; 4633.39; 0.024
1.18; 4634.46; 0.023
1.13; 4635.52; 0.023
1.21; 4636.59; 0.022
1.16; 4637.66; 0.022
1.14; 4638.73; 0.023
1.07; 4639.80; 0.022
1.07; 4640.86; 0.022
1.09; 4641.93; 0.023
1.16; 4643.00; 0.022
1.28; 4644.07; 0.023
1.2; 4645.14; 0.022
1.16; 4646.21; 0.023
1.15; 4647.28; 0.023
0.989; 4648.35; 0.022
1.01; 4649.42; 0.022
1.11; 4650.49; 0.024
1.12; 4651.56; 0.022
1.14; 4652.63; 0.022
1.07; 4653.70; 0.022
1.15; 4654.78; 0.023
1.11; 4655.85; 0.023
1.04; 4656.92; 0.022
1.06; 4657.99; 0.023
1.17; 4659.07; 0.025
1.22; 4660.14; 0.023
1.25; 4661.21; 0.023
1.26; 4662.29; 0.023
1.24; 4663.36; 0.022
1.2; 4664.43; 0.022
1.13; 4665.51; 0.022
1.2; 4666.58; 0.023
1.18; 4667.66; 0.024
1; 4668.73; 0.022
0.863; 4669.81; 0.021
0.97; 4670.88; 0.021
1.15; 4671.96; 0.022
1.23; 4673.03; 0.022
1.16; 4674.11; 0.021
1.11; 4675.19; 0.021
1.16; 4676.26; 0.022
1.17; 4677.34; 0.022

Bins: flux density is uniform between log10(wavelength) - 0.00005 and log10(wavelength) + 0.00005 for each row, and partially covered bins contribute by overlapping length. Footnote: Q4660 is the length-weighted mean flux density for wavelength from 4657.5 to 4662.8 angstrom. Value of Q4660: 1.19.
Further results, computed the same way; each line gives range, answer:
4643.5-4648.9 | 1.16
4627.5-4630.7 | 1.2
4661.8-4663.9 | 1.25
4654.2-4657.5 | 1.1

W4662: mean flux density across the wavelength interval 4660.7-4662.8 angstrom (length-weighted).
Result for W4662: 1.25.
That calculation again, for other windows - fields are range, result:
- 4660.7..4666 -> 1.22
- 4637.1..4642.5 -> 1.11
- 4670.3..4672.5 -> 1.06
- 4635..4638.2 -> 1.16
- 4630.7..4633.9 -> 1.21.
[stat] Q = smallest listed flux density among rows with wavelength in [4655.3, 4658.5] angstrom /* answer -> 1.04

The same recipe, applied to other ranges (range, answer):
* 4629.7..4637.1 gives 1.13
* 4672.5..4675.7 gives 1.11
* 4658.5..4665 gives 1.17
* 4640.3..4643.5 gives 1.07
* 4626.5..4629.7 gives 1.12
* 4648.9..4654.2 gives 1.01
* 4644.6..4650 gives 0.989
